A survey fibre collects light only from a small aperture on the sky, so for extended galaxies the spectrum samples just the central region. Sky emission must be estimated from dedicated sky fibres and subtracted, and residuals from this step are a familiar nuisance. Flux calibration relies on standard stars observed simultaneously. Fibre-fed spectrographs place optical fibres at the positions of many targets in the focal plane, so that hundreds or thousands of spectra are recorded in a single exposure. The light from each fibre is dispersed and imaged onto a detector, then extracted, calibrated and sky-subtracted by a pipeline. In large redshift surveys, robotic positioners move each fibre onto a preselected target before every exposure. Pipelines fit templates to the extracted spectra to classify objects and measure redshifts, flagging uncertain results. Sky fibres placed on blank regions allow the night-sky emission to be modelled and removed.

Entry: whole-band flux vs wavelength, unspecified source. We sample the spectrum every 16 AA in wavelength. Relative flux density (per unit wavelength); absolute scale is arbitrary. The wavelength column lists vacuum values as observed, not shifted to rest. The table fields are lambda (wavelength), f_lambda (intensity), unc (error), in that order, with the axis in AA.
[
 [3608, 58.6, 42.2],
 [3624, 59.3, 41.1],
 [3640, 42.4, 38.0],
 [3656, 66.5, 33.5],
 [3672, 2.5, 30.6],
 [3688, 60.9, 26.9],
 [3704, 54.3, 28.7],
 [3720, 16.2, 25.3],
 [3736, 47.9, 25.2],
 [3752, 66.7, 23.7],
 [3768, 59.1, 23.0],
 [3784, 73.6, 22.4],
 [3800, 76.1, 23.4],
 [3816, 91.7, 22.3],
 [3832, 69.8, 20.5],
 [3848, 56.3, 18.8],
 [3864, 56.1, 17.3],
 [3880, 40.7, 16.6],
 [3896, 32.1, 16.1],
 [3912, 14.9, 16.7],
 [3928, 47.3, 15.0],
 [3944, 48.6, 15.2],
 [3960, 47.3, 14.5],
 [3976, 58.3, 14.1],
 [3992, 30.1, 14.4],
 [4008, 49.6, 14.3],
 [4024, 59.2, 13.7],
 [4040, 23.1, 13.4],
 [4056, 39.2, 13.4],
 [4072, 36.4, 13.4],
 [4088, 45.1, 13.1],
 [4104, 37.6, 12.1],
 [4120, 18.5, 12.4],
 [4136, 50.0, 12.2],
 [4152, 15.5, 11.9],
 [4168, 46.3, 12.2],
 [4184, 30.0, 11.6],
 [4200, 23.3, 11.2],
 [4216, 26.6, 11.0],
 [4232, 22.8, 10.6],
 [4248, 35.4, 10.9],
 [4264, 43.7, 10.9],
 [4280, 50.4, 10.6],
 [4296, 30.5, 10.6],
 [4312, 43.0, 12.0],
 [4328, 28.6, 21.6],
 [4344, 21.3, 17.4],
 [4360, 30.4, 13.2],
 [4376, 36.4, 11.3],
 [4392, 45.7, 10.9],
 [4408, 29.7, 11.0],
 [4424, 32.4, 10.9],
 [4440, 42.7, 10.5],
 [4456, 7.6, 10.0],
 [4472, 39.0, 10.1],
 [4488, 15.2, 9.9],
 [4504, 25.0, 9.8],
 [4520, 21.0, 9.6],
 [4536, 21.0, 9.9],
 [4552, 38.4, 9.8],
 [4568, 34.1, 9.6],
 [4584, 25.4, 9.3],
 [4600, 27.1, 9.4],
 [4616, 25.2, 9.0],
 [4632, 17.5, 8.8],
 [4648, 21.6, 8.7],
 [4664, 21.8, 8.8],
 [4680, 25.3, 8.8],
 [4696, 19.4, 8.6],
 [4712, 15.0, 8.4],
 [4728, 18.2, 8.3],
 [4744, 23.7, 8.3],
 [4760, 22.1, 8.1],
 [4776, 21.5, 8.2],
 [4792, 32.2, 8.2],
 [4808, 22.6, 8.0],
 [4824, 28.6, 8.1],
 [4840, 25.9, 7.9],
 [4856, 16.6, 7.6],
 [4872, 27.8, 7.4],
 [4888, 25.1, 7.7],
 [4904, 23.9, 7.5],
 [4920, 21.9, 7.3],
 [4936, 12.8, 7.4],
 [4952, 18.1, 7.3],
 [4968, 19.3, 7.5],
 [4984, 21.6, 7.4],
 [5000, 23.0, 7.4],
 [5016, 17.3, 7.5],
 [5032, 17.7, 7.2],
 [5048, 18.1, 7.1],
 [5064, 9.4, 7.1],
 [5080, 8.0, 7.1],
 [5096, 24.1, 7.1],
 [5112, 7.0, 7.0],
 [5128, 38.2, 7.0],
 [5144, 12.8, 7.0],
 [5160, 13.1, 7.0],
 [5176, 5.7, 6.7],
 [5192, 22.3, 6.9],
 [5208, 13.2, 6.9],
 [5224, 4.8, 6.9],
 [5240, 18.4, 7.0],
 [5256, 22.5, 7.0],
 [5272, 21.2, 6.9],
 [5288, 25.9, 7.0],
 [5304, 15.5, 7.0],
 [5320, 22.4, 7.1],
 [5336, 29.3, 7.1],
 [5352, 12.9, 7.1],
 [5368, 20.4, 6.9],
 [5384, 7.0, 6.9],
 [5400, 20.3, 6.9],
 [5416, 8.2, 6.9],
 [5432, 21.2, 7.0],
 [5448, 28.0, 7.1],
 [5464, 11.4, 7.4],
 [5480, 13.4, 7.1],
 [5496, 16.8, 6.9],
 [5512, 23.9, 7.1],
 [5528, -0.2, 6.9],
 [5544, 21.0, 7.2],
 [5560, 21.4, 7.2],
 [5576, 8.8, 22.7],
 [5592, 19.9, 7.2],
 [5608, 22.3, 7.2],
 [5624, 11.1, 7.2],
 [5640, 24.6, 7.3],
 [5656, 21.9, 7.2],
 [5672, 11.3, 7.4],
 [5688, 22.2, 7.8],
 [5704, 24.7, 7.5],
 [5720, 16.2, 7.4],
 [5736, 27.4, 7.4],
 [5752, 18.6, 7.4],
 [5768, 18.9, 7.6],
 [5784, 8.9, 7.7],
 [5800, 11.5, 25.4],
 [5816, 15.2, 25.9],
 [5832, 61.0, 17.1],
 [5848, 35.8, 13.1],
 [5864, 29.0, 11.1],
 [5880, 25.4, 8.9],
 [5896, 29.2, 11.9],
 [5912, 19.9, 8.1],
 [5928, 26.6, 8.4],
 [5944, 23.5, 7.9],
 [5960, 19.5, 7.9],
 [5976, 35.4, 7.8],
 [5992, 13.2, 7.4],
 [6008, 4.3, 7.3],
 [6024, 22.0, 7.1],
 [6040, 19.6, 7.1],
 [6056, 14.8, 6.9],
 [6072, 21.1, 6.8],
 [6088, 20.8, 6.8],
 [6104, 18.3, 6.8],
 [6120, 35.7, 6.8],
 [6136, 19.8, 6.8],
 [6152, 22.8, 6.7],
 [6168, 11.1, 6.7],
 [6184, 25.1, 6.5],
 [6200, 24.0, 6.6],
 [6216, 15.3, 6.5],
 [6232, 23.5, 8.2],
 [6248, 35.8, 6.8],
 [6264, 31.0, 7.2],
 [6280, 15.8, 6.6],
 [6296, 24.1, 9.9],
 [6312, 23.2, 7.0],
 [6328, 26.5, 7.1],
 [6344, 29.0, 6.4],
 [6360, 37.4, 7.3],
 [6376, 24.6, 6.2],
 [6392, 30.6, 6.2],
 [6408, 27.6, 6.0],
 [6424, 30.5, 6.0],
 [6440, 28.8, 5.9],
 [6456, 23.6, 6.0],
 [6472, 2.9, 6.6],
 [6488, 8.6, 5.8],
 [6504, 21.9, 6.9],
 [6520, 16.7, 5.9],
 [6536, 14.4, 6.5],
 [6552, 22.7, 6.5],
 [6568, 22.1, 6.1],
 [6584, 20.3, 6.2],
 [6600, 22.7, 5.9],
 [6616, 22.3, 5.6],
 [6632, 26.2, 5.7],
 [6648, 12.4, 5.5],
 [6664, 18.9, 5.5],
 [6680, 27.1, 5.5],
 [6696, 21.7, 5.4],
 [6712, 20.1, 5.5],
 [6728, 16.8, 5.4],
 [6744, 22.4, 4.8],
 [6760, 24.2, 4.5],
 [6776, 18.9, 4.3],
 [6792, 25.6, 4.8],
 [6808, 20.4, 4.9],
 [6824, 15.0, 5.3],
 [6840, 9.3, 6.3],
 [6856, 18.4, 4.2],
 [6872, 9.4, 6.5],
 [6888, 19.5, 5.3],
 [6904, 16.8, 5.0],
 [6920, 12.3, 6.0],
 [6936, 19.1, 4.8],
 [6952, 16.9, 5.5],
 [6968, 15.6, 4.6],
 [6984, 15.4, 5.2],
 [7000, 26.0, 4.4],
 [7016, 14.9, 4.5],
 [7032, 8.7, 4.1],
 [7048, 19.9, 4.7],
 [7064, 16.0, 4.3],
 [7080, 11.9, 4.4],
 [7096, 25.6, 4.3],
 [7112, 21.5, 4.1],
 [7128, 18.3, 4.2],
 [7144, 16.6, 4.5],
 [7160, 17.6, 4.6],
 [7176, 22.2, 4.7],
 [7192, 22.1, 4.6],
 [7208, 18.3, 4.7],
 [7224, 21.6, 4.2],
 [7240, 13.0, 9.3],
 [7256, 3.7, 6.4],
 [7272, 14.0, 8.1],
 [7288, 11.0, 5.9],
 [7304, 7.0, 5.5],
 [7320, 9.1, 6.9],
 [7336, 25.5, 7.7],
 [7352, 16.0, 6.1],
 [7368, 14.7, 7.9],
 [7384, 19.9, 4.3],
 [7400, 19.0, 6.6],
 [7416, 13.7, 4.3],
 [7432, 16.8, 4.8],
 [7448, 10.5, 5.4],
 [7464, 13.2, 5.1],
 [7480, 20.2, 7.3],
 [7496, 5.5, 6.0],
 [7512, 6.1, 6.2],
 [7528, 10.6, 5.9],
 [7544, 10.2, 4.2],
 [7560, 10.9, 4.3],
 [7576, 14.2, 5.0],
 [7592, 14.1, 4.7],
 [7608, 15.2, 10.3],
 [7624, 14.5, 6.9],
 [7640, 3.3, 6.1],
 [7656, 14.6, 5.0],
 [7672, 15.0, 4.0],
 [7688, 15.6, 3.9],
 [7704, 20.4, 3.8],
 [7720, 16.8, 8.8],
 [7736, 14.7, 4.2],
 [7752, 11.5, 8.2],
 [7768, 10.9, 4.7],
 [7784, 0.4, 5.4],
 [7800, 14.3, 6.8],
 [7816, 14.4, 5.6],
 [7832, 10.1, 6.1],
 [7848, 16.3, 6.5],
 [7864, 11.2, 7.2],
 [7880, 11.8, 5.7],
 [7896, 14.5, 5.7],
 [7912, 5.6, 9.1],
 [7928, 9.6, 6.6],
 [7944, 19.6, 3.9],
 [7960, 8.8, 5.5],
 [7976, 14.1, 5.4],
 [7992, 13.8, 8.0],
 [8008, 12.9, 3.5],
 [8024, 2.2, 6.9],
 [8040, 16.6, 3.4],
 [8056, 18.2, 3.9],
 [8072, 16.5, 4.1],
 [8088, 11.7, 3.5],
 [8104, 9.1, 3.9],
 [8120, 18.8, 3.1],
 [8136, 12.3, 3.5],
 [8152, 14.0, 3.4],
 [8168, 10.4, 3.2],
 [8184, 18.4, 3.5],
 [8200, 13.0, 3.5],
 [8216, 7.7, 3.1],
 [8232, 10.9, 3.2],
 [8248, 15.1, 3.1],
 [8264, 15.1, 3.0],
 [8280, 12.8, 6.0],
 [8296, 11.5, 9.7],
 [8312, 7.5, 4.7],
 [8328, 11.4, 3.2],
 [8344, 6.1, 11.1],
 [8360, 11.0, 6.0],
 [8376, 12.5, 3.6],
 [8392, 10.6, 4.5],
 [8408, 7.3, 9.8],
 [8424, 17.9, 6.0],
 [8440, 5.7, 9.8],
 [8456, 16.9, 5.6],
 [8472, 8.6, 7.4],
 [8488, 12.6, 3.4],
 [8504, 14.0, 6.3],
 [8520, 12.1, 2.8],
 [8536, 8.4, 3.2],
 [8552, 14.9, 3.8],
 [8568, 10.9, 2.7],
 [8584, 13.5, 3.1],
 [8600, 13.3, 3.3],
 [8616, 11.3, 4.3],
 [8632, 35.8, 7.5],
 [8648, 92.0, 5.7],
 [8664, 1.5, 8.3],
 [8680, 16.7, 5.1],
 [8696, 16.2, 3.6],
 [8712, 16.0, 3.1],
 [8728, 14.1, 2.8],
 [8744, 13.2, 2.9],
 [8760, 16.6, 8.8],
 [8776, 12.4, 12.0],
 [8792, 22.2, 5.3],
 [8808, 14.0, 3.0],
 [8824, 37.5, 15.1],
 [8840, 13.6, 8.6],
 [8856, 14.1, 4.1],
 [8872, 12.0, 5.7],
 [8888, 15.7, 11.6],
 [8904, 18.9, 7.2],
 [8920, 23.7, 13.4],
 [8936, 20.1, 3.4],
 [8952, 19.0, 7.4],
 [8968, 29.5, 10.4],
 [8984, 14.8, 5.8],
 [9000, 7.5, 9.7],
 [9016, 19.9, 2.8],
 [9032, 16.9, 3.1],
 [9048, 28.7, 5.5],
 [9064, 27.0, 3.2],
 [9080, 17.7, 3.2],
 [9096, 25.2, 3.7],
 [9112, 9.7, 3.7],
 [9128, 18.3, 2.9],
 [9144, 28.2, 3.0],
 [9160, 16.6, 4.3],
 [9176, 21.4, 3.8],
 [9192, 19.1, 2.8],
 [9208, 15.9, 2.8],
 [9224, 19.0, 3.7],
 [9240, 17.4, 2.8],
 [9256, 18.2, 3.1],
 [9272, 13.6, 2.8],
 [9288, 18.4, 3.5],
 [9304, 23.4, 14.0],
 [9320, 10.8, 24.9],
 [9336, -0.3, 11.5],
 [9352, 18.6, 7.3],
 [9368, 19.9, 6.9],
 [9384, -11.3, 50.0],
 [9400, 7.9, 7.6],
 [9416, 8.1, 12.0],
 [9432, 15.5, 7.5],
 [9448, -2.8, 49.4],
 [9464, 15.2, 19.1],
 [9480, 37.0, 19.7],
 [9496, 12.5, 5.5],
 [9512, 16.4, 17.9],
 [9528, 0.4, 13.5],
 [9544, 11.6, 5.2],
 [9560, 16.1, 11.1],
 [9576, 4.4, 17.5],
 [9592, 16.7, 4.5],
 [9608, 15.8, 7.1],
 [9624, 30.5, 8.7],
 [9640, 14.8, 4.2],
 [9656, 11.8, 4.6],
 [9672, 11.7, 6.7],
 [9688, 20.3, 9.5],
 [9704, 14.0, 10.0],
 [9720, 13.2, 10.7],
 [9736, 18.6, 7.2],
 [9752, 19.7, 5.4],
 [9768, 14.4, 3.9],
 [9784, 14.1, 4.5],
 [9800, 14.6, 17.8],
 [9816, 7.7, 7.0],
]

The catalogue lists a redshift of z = 1.318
